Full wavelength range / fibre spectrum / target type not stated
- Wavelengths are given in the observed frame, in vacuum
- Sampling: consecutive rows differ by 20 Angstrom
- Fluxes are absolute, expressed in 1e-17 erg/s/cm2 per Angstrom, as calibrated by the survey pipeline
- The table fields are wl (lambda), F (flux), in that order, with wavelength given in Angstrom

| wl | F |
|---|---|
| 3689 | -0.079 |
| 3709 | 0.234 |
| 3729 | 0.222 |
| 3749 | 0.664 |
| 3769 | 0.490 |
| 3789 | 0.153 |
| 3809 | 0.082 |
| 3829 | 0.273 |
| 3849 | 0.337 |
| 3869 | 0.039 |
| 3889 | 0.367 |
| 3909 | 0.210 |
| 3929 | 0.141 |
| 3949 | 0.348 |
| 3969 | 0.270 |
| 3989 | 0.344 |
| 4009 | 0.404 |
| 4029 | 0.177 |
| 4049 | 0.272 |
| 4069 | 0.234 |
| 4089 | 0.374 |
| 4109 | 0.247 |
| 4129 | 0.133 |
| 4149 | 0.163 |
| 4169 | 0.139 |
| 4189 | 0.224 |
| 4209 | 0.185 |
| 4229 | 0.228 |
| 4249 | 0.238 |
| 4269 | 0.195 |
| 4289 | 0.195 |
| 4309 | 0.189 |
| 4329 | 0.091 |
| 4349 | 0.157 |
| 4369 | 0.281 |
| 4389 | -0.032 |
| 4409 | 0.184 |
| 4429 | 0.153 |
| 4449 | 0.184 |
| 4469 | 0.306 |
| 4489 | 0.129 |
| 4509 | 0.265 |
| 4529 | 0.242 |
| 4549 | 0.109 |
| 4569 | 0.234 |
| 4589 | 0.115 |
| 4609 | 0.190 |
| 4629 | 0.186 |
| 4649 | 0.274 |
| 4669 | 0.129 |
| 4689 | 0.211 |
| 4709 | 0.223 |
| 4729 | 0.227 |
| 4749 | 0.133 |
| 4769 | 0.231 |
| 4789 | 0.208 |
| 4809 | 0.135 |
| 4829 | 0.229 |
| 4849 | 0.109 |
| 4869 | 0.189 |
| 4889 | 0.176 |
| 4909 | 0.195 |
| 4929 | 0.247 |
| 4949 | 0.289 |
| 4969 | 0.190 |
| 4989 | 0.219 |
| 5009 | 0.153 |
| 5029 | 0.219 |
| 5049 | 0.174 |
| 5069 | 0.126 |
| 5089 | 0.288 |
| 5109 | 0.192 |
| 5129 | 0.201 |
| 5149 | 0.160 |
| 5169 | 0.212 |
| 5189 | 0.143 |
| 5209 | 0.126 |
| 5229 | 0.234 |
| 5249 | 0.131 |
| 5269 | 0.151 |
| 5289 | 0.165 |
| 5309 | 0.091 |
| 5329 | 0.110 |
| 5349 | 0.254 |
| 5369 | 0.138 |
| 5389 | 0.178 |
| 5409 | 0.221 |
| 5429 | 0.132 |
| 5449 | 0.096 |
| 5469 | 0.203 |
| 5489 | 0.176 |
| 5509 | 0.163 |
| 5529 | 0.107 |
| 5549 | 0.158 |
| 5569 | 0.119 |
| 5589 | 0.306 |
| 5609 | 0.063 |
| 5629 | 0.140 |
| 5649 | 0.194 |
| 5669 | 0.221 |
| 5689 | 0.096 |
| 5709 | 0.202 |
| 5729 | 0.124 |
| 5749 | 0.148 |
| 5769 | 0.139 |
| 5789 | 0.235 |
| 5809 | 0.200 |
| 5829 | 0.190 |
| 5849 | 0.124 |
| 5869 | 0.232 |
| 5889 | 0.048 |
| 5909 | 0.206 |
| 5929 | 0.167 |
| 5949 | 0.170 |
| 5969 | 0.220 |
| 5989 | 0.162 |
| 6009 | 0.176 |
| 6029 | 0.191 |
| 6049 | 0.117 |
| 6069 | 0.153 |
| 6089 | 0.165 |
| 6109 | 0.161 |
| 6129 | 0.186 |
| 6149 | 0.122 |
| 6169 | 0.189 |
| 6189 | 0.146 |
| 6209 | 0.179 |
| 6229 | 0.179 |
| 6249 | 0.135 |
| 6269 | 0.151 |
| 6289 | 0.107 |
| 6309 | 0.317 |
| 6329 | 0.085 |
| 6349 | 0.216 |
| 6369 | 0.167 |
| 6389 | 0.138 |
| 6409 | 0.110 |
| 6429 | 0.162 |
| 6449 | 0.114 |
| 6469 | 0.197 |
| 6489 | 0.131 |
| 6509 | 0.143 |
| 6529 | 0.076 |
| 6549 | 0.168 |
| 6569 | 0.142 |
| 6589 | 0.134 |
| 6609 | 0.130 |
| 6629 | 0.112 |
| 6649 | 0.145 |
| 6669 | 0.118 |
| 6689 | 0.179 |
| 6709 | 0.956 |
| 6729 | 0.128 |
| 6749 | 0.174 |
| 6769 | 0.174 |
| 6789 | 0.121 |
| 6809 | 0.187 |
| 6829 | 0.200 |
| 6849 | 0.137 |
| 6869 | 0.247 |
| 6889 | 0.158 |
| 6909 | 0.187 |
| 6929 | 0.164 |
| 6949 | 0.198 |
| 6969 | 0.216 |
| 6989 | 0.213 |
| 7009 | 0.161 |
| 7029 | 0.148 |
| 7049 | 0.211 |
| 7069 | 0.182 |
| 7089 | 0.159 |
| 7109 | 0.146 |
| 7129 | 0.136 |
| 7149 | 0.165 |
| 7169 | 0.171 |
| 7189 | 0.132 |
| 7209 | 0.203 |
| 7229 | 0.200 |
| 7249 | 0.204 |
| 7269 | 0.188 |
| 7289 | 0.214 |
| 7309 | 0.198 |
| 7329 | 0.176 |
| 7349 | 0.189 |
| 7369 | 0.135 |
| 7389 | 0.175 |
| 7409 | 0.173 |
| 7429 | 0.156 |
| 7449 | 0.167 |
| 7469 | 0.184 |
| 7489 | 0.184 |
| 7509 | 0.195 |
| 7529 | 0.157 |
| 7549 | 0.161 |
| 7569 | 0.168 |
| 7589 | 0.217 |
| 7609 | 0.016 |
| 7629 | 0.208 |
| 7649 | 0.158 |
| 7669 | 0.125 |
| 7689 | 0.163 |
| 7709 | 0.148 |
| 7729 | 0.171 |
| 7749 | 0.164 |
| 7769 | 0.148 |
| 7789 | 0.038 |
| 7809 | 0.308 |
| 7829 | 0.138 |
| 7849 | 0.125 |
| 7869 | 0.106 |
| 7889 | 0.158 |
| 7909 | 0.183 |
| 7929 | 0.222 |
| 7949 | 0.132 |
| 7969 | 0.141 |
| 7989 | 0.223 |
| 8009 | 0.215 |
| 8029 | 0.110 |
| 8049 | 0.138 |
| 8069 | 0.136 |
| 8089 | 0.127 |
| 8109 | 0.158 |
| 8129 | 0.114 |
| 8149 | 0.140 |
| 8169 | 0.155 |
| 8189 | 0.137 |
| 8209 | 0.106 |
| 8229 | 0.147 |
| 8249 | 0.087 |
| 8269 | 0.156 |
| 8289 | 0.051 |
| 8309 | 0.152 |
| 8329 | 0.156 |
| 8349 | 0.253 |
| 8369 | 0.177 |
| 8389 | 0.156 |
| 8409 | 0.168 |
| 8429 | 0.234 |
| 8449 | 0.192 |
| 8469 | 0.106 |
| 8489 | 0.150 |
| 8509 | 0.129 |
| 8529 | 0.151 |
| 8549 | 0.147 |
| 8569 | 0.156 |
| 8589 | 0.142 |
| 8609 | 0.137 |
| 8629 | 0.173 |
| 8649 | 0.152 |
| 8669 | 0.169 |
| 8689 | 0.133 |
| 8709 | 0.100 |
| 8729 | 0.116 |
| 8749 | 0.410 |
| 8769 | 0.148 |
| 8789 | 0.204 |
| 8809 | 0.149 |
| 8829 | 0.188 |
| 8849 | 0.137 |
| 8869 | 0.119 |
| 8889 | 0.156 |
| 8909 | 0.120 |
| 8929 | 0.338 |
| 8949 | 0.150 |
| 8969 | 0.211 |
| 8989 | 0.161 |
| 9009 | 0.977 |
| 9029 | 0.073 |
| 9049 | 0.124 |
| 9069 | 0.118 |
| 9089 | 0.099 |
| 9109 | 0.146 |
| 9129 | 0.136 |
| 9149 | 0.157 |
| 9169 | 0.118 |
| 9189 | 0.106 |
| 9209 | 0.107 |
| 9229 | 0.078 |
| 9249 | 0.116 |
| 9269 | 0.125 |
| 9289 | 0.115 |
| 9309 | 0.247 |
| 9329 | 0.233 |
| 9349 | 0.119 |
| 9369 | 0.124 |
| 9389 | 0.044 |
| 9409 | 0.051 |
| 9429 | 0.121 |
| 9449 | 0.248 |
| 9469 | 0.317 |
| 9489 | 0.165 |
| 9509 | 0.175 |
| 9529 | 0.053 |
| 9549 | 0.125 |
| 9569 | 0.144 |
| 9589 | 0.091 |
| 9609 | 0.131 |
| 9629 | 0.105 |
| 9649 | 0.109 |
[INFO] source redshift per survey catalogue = 0.799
